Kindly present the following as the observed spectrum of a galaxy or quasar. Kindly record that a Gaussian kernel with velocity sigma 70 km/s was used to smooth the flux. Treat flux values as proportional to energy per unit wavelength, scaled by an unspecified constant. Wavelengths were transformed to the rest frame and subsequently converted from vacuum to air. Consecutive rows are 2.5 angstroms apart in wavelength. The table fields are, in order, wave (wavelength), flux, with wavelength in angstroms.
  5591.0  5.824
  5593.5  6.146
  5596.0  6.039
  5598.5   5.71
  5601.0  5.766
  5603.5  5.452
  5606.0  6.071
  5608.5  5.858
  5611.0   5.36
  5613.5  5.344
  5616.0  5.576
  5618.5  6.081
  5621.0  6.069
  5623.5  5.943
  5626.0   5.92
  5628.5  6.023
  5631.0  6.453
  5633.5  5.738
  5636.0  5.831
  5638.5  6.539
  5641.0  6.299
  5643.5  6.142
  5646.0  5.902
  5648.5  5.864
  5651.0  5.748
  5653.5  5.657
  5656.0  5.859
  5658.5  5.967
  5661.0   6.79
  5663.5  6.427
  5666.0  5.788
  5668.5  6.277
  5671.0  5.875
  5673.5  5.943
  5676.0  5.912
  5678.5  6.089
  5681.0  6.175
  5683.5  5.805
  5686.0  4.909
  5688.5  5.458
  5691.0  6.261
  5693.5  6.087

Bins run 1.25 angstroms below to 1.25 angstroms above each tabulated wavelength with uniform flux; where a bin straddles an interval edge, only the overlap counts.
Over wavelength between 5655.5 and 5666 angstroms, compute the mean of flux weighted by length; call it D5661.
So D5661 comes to 6.23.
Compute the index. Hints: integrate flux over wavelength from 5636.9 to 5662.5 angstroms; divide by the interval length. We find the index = 6.08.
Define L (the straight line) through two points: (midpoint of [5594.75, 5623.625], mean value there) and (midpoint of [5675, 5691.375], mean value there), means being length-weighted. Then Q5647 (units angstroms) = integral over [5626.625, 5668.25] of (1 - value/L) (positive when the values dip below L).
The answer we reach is -2.1 angstroms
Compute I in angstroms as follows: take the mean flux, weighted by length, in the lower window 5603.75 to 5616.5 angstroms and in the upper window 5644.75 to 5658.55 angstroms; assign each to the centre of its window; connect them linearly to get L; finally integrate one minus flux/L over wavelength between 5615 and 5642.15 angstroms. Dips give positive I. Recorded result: -1.6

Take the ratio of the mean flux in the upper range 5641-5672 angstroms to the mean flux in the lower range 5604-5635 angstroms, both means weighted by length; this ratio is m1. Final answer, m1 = 1.0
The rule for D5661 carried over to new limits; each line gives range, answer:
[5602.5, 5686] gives 5.95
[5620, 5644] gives 6.09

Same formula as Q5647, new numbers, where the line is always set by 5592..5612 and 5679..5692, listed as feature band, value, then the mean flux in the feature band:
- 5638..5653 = -0.7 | 6.04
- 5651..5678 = -1.3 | 6.04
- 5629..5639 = -0.6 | 6.1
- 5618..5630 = -0.5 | 6.01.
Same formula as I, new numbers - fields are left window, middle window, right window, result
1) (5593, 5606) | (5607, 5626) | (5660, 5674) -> 0.5 angstroms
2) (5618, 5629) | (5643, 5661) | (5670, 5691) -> -0.1 angstroms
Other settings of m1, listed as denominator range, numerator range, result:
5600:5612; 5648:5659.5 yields 1.02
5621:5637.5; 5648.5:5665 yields 1.01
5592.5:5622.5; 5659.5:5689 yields 1.03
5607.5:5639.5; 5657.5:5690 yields 1.01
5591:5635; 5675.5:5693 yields 0.99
